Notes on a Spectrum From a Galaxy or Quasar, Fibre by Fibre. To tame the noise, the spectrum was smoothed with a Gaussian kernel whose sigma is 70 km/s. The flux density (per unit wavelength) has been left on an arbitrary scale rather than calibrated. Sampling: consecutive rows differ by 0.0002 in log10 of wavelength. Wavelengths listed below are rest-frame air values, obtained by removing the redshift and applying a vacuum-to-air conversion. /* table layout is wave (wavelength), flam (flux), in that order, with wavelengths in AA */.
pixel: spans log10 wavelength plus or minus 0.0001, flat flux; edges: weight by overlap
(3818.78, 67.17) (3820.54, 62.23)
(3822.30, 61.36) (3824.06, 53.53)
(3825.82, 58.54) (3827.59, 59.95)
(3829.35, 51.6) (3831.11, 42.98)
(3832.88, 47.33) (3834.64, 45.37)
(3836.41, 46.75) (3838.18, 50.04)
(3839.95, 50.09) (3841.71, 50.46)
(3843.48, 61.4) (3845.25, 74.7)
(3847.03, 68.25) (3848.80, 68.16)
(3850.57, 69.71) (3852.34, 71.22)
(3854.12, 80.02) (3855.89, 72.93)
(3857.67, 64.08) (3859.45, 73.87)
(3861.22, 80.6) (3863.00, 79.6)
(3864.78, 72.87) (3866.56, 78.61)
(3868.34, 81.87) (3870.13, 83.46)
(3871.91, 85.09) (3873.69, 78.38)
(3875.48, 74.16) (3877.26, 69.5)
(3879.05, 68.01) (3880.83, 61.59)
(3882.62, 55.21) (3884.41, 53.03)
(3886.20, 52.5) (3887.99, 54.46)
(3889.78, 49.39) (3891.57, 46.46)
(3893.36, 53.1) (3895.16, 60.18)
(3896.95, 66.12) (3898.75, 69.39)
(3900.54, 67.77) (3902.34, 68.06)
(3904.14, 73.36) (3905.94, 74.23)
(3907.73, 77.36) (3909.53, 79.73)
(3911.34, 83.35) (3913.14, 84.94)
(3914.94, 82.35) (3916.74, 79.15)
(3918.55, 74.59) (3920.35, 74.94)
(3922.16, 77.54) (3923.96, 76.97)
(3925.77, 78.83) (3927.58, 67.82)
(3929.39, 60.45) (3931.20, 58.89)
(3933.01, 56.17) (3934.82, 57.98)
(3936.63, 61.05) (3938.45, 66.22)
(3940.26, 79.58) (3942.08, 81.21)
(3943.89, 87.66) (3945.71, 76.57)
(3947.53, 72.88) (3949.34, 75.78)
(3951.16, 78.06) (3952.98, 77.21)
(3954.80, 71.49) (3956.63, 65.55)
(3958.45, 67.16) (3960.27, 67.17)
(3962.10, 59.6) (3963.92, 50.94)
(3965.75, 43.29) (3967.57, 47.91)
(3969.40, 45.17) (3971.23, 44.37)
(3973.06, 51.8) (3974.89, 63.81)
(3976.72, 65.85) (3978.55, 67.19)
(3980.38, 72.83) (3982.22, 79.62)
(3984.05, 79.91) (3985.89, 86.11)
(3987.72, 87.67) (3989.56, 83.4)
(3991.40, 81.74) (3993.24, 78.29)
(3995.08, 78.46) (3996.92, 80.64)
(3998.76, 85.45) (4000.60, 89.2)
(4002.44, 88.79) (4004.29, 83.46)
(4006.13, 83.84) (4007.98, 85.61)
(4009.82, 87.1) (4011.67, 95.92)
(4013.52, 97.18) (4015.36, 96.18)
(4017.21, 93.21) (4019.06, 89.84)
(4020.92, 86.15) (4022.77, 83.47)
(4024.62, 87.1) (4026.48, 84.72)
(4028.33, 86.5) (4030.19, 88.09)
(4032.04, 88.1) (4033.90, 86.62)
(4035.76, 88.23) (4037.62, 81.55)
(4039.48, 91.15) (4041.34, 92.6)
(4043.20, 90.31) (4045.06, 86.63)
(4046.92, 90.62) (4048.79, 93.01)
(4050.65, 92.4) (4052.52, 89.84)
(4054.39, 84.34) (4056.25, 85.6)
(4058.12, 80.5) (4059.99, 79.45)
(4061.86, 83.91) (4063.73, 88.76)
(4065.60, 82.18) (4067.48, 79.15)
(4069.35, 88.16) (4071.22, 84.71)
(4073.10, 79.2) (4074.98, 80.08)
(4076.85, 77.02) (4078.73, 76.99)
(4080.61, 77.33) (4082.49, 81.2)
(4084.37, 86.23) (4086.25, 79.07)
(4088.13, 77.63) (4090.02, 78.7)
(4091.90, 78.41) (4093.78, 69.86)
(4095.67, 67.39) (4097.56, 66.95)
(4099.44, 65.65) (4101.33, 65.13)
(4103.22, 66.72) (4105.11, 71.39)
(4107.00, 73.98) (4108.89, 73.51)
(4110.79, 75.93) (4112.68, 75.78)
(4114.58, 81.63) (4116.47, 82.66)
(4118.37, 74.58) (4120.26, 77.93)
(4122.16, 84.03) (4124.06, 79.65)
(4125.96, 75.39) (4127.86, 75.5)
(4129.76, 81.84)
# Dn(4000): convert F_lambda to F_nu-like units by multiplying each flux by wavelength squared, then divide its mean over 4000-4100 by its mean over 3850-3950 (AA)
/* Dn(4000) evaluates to 1.29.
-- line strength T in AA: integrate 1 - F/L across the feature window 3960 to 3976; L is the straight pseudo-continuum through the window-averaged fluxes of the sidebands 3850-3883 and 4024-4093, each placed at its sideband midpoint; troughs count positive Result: 5.5 AA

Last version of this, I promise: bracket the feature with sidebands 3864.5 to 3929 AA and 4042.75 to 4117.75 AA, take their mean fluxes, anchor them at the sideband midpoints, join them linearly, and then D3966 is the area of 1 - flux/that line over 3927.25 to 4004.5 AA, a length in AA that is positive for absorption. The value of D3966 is 3.8 AA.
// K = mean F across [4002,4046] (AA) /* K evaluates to 88.4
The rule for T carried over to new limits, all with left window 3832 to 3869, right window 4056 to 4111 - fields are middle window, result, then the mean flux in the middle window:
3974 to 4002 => -2.4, 78.9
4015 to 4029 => -2.6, 88.1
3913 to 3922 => -1.2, 78.6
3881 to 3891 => 2.1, 53.3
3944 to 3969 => 1.8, 65.9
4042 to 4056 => -2.6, 89.5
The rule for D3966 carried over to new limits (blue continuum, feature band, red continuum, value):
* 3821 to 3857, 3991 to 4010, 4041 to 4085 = -1.56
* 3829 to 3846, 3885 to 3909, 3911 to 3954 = 1.12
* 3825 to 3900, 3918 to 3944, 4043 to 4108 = -0.41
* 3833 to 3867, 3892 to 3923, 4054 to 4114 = -1.93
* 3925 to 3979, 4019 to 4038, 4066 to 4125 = -4.06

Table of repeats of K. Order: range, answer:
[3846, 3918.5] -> 70.4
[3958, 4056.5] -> 80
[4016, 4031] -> 87.5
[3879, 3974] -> 66.3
